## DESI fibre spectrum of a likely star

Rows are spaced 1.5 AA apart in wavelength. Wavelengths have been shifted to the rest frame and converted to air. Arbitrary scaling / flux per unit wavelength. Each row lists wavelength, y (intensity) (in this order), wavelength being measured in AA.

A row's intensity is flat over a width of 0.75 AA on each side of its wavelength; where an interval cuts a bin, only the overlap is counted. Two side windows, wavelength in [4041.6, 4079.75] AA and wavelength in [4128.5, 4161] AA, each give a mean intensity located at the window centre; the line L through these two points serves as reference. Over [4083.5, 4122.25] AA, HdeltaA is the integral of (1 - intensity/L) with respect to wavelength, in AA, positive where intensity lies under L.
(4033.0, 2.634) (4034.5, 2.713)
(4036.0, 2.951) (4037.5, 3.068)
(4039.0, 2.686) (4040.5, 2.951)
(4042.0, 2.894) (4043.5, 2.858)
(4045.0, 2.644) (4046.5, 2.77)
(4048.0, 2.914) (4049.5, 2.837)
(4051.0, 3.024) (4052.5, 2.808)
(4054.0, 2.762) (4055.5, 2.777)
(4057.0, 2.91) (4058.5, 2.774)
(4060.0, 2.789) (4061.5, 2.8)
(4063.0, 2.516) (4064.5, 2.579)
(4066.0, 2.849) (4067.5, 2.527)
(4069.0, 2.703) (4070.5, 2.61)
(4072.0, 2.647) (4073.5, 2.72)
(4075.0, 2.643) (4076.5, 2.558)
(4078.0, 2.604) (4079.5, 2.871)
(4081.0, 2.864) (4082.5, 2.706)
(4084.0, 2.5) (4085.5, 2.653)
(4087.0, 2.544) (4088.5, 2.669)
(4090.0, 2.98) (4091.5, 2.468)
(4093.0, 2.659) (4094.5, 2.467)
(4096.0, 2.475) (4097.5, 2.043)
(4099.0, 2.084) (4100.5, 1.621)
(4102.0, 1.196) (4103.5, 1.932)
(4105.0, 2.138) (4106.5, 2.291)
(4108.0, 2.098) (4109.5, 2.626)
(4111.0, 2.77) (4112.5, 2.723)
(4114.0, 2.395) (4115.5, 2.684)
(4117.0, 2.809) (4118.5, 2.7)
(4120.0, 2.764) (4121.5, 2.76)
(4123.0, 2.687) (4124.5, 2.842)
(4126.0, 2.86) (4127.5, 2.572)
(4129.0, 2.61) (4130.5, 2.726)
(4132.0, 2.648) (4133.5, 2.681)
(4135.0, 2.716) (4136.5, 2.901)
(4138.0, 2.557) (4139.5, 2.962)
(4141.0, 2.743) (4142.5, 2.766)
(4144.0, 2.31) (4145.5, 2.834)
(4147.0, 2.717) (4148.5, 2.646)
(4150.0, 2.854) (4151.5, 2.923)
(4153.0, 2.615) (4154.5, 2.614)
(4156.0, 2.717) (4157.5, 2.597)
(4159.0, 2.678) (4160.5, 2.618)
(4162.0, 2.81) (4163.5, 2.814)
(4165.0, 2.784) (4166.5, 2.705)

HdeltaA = 4.2 AA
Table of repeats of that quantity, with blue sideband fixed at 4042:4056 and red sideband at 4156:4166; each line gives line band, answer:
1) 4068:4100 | 2.4 AA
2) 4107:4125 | 0.7 AA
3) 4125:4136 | 0.2 AA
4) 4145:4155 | -0.1 AA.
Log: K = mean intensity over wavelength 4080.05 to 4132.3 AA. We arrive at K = 2.5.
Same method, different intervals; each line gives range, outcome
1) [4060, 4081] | 2.68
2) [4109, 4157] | 2.71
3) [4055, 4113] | 2.52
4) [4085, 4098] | 2.56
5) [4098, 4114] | 2.16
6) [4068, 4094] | 2.67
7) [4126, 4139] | 2.69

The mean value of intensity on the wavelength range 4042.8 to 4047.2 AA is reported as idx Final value 2.76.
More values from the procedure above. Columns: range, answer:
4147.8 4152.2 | 2.81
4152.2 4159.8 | 2.65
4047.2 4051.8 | 2.92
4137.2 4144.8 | 2.67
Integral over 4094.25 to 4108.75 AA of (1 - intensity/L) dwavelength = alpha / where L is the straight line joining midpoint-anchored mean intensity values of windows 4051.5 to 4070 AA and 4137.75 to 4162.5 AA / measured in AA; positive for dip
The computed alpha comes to 3.7 AA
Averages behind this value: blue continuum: 2.74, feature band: 2.02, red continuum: 2.71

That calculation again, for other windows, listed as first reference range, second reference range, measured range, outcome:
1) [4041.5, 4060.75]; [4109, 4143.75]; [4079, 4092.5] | 0.4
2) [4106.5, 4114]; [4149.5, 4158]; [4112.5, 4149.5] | -1.3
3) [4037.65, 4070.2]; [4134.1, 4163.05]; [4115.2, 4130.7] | 0.0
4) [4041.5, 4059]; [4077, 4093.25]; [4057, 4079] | 0.6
